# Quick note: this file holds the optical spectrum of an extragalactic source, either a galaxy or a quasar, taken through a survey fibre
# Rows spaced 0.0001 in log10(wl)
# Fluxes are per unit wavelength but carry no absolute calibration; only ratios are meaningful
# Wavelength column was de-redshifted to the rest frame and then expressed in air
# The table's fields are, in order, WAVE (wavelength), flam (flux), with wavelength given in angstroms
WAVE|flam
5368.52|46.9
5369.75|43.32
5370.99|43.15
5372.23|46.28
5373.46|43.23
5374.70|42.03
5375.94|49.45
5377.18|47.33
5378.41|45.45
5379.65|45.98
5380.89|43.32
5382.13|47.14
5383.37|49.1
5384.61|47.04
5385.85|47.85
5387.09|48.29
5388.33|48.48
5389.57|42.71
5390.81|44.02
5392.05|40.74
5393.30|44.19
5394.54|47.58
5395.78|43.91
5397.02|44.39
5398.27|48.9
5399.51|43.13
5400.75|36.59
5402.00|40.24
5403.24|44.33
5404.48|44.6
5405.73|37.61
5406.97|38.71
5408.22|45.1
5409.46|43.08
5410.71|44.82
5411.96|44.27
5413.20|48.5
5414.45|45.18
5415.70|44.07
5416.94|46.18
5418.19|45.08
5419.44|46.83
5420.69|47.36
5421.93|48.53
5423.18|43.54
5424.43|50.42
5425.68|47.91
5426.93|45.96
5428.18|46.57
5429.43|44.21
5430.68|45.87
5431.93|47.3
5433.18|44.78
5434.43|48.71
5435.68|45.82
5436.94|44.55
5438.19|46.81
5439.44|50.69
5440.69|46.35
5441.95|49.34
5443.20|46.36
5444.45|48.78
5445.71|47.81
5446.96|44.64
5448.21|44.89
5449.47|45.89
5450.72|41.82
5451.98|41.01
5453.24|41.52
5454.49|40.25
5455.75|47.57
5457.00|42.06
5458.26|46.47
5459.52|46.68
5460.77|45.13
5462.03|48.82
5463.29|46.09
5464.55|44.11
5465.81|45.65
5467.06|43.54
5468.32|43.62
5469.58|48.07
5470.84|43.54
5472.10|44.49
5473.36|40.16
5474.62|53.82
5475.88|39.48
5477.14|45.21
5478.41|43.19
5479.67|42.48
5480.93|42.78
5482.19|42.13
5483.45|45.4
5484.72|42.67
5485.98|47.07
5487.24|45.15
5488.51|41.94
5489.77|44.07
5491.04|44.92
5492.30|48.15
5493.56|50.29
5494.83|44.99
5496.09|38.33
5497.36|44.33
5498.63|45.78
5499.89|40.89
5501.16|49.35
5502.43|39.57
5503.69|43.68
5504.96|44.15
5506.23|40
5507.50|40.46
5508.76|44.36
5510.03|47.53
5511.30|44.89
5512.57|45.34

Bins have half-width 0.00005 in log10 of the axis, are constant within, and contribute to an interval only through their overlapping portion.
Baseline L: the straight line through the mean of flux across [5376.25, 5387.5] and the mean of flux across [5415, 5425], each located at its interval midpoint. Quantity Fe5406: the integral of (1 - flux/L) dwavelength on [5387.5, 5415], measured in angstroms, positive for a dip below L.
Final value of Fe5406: 1.7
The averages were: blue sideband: 46.9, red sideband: 46.5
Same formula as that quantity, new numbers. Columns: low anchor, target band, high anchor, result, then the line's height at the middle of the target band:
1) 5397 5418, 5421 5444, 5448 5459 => -1.8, 43.5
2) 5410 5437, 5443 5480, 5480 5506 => 0.3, 45.1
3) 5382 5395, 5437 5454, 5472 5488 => -0.3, 44.8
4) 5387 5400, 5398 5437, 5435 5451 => 0.7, 45.8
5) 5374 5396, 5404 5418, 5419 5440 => 0.8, 46.4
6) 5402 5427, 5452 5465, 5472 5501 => 0.0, 44.6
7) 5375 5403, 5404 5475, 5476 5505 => -1.2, 44.7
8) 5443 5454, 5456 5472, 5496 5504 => -0.4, 44.3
